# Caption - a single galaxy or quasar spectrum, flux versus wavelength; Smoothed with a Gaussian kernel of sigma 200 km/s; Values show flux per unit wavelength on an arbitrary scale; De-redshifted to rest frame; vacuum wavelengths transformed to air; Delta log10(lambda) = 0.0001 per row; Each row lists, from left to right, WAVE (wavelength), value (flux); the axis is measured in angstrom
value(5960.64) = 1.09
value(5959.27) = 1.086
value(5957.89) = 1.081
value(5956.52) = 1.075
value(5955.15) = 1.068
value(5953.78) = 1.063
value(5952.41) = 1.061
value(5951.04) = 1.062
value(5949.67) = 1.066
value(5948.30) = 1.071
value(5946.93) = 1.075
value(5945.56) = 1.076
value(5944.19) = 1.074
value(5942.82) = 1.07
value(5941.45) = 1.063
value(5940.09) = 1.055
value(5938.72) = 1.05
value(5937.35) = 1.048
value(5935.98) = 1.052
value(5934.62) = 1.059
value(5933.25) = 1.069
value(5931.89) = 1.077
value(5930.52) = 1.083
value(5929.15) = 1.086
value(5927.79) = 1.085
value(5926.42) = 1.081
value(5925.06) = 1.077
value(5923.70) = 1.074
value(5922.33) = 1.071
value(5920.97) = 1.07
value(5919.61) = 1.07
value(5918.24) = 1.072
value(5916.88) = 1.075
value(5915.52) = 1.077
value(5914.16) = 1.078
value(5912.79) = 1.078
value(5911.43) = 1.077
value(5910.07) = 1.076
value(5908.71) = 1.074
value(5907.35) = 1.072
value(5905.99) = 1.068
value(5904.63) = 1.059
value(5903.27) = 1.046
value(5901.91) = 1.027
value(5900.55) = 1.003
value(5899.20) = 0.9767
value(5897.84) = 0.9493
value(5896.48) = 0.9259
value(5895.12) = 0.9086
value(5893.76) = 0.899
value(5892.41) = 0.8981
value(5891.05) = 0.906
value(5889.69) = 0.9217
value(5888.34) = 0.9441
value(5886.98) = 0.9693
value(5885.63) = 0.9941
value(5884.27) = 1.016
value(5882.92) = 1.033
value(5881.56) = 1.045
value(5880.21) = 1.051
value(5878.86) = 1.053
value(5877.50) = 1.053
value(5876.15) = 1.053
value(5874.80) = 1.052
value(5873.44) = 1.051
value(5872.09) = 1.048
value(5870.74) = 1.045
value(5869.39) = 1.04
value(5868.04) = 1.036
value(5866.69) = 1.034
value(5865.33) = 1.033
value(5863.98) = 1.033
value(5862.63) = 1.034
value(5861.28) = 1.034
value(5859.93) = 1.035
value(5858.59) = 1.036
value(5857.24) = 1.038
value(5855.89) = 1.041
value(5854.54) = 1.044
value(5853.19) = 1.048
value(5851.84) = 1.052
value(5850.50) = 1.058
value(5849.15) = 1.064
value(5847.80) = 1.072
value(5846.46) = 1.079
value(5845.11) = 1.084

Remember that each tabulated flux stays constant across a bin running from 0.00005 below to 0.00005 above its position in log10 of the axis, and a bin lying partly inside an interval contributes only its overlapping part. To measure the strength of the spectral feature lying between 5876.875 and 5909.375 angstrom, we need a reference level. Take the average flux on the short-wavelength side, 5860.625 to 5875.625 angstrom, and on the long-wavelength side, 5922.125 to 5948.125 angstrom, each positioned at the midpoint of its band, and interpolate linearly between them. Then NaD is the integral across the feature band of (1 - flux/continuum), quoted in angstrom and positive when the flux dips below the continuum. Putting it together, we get 1.7 angstrom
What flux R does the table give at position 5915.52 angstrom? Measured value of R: 1.077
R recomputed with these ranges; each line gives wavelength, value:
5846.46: 1.079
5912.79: 1.078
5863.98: 1.033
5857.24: 1.038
